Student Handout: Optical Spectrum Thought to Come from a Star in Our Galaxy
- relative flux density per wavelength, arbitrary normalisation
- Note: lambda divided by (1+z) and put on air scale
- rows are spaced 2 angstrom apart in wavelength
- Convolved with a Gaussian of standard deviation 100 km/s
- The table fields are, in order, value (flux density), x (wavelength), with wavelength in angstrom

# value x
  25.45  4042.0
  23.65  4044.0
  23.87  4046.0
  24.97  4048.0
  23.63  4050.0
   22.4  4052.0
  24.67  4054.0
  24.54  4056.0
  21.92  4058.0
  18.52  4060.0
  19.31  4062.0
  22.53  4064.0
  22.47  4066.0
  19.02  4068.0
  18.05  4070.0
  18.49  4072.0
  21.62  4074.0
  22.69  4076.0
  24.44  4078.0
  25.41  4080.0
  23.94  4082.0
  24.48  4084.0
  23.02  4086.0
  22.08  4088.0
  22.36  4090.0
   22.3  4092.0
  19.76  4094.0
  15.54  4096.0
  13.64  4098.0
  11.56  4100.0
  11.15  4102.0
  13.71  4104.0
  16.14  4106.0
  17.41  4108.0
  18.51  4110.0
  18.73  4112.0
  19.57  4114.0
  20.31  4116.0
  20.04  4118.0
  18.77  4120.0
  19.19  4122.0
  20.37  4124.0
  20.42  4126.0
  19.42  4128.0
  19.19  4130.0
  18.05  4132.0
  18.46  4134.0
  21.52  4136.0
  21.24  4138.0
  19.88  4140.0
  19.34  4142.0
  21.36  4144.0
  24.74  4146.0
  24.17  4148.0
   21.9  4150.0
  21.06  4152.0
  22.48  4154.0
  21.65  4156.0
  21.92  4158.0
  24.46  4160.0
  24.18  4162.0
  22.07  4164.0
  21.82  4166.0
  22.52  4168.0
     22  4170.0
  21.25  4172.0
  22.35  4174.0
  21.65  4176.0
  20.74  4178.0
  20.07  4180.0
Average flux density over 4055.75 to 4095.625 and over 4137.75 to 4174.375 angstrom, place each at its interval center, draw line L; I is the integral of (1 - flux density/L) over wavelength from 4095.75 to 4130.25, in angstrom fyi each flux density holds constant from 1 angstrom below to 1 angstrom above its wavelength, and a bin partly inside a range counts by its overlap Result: 7.1 angstrom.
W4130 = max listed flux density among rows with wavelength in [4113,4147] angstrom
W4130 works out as 24.74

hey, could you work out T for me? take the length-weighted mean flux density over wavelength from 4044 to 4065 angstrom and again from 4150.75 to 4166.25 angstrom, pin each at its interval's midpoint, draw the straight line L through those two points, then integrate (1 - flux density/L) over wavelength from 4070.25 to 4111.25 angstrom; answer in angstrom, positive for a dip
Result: 5.9 angstrom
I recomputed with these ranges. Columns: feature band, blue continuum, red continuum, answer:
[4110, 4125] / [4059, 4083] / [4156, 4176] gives 1.6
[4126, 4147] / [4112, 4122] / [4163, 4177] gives 0.1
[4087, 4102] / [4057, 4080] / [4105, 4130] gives 1.7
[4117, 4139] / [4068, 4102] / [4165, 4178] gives 1.4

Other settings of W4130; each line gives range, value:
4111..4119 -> 20.31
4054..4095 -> 25.41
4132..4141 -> 21.52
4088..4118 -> 22.36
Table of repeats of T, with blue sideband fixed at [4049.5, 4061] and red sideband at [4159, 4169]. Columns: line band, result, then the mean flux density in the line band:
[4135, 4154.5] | 1.0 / 21.8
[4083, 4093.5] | 0.0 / 22.7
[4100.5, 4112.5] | 3.8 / 15.6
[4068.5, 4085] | 0.3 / 22.3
